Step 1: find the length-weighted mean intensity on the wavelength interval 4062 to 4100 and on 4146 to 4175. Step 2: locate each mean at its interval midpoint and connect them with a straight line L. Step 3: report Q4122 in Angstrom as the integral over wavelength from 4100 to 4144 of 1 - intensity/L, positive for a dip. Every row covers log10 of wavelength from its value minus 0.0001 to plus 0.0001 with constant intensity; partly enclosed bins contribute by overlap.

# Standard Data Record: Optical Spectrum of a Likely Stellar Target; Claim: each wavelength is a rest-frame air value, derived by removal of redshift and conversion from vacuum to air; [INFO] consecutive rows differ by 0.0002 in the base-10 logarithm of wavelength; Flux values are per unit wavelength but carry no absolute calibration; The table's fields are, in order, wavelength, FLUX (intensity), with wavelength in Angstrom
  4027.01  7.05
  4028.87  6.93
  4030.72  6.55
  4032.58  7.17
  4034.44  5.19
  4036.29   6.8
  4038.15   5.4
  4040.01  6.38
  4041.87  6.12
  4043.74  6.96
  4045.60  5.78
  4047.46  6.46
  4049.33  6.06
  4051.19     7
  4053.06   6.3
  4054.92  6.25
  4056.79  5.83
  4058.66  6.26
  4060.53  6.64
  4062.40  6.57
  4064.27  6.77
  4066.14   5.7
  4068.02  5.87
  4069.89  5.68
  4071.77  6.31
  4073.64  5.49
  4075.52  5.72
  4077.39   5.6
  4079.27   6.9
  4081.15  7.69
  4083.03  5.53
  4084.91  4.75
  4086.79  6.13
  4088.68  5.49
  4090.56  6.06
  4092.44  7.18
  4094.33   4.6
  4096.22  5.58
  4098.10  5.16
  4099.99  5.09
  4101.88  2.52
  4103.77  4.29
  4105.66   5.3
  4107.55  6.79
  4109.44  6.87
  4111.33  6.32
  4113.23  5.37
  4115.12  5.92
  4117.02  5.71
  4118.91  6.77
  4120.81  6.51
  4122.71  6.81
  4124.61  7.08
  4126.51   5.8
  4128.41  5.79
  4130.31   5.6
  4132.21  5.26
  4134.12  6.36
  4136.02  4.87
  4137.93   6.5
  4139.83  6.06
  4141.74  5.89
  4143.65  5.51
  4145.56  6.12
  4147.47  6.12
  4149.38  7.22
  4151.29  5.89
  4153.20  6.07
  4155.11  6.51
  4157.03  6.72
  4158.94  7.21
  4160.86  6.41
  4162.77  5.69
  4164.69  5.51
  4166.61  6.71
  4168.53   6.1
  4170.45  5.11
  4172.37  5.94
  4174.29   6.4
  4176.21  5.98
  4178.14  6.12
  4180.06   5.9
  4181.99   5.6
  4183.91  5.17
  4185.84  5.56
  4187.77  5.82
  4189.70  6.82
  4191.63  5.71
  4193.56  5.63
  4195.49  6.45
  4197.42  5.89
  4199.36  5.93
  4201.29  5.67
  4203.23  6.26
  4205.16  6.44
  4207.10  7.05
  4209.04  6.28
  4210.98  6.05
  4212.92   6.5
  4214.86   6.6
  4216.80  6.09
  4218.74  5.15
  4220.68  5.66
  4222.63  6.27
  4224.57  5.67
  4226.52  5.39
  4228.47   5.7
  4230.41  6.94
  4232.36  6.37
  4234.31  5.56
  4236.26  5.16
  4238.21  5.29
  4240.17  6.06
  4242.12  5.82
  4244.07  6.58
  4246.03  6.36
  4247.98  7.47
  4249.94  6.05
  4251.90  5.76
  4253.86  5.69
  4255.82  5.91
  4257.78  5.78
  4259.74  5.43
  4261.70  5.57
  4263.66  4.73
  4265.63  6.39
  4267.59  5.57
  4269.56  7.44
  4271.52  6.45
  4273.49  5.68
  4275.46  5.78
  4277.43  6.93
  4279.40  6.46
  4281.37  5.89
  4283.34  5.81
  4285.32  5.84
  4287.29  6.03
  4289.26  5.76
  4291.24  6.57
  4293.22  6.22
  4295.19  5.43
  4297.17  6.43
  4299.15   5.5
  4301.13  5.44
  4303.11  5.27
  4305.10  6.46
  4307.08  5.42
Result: 1.95 Angstrom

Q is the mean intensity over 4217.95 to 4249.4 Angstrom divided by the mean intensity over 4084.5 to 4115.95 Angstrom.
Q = 1.08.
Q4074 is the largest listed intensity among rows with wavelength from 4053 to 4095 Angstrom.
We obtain 7.69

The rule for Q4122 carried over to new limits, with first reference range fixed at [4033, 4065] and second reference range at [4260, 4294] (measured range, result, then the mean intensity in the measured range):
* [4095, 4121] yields 2.8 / 5.55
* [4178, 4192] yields 0.7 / 5.83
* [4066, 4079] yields 0.9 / 5.83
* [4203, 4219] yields -0.5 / 6.32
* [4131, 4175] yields 0.7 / 6.09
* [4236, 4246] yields 0.3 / 5.88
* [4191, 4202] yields 0.4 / 5.89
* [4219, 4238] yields 0.9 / 5.81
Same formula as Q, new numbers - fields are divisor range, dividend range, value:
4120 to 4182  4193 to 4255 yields 0.99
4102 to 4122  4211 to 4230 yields 1.01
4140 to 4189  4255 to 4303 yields 0.98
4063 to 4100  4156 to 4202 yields 1.02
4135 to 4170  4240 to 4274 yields 0.98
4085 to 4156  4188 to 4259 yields 1.03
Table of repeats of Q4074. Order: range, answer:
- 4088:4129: 7.18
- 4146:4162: 7.22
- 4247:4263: 7.47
